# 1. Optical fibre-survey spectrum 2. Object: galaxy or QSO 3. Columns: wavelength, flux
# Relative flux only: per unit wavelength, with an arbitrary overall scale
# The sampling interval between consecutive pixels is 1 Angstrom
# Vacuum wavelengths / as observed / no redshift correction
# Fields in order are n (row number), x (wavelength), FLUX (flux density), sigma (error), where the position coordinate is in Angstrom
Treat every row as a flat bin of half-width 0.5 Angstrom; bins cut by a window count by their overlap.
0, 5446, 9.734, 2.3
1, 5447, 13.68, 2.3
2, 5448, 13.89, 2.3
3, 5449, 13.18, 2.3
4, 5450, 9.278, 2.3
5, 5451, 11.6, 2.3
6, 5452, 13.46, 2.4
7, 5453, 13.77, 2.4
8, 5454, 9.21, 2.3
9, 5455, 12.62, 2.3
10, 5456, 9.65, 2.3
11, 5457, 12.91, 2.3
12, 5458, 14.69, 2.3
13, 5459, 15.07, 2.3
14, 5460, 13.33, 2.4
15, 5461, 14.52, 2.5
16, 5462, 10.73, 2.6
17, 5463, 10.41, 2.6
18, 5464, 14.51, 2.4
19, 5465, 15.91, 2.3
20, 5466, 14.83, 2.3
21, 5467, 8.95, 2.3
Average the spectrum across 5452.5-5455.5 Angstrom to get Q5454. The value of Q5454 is 11.9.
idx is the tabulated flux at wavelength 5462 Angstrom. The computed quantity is 10.73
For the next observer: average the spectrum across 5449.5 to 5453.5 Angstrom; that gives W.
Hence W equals 12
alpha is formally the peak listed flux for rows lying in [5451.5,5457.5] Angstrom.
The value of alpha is 13.77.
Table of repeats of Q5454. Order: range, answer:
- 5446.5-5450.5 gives 12.5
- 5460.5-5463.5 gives 11.9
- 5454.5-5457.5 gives 11.7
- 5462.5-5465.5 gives 13.6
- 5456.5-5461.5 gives 14.1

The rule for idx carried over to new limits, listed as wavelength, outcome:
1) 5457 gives 12.91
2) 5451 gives 11.6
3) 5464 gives 14.51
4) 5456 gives 9.65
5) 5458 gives 14.69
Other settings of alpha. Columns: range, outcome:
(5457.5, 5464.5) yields 15.07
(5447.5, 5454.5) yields 13.89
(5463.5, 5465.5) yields 15.91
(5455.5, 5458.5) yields 14.69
